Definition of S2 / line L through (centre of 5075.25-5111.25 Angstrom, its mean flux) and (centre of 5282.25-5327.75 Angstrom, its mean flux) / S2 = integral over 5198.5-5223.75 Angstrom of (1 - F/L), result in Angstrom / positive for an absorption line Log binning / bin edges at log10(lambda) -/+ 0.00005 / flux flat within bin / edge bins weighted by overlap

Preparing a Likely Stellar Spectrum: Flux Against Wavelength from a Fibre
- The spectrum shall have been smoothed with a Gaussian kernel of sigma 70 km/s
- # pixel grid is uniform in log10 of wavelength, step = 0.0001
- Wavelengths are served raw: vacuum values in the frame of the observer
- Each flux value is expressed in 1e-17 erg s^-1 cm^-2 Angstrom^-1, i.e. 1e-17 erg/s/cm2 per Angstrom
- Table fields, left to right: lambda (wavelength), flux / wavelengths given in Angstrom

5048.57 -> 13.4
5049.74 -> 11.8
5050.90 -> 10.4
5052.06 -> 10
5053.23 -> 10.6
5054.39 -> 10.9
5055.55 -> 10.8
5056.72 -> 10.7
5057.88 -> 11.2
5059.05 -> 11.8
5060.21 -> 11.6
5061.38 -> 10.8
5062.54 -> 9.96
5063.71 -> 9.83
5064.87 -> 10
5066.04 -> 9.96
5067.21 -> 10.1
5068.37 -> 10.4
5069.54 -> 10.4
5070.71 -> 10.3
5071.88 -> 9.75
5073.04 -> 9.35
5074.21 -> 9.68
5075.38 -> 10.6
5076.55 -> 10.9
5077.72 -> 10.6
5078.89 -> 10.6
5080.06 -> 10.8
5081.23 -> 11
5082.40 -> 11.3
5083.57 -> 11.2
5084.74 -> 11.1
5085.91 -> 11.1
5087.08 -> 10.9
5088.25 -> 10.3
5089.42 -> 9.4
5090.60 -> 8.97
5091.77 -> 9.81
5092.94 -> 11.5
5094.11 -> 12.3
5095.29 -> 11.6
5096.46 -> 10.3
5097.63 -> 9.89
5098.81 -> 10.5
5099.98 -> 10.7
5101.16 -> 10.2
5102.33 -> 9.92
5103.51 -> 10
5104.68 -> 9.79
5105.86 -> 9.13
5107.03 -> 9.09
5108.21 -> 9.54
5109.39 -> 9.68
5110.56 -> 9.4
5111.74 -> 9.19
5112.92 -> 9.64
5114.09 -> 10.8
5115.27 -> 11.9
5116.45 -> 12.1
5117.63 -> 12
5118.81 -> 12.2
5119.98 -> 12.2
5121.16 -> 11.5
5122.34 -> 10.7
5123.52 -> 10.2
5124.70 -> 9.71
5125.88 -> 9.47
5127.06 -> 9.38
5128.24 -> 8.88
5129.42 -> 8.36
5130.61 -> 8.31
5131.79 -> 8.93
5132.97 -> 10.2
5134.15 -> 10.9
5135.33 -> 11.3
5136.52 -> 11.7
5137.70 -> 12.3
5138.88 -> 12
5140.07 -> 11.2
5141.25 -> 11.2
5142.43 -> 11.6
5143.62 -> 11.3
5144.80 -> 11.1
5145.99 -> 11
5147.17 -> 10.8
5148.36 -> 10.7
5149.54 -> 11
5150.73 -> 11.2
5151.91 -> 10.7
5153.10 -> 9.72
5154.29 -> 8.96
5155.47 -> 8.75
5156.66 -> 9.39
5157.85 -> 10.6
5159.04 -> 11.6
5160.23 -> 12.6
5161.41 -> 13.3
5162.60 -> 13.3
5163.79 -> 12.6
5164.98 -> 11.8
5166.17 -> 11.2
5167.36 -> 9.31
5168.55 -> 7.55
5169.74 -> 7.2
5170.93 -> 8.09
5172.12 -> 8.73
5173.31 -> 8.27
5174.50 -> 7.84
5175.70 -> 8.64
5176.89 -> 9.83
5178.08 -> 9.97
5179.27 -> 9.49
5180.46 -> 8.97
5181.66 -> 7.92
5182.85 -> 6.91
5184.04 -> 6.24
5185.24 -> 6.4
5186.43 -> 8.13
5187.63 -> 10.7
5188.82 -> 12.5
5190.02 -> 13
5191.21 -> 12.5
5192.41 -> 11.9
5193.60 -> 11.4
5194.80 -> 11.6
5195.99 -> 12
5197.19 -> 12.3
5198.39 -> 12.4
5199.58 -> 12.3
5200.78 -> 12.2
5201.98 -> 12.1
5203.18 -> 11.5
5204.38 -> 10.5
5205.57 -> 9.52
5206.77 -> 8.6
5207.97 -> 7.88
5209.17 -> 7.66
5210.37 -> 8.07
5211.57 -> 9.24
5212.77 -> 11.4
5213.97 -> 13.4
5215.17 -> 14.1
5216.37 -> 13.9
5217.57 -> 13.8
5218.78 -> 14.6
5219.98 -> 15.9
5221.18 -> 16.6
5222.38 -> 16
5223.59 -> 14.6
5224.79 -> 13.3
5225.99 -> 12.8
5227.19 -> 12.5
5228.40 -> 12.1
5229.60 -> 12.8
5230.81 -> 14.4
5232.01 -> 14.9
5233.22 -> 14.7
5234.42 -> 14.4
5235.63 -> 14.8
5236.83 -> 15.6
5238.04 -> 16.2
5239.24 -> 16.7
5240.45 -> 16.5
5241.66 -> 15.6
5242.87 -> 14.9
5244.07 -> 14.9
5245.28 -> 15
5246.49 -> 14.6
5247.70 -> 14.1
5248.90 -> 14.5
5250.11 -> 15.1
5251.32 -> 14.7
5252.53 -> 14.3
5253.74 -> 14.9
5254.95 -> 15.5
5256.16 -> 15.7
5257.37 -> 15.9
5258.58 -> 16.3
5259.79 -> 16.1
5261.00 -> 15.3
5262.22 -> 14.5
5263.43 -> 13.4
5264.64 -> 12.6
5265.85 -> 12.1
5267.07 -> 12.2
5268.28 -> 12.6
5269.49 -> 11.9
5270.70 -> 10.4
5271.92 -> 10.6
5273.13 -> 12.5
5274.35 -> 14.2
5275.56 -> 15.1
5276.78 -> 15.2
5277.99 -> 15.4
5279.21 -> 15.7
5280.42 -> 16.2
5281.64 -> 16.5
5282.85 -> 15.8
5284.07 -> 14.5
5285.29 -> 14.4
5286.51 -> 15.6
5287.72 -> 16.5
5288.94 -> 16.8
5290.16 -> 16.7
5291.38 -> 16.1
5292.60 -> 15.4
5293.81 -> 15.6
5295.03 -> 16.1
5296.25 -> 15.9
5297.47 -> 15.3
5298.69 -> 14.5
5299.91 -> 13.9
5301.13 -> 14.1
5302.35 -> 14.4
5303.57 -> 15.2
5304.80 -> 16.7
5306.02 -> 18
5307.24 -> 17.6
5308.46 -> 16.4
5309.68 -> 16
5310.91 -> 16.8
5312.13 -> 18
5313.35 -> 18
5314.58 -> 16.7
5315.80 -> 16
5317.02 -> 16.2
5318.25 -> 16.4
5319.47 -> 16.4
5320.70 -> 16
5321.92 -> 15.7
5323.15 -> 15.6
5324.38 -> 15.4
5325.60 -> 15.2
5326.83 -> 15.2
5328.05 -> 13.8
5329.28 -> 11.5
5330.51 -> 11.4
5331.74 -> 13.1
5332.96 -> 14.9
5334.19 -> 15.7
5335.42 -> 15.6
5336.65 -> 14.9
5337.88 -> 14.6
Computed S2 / 2.67 Angstrom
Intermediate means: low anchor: 10.4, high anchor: 15.9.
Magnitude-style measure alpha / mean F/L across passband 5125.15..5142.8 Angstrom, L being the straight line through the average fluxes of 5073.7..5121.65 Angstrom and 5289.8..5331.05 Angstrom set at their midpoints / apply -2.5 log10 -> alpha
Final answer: 0.11 mag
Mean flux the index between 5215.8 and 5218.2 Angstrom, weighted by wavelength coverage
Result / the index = 13.8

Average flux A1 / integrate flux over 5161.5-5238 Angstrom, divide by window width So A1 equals 11.4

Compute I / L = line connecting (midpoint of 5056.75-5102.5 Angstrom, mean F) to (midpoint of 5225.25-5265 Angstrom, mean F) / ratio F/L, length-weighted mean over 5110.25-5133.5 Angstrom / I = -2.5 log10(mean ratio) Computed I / 0.13 mag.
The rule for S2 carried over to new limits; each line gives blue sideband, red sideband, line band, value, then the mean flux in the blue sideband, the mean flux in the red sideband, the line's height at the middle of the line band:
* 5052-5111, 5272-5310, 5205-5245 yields 1.4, 10.4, 15.5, 13.9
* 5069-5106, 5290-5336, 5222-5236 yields -0.2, 10.4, 15.6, 13.7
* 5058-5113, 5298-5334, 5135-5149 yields 0.3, 10.3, 15.5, 11.6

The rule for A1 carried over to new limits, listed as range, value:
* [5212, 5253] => 14.5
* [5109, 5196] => 10.3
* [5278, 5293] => 15.8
